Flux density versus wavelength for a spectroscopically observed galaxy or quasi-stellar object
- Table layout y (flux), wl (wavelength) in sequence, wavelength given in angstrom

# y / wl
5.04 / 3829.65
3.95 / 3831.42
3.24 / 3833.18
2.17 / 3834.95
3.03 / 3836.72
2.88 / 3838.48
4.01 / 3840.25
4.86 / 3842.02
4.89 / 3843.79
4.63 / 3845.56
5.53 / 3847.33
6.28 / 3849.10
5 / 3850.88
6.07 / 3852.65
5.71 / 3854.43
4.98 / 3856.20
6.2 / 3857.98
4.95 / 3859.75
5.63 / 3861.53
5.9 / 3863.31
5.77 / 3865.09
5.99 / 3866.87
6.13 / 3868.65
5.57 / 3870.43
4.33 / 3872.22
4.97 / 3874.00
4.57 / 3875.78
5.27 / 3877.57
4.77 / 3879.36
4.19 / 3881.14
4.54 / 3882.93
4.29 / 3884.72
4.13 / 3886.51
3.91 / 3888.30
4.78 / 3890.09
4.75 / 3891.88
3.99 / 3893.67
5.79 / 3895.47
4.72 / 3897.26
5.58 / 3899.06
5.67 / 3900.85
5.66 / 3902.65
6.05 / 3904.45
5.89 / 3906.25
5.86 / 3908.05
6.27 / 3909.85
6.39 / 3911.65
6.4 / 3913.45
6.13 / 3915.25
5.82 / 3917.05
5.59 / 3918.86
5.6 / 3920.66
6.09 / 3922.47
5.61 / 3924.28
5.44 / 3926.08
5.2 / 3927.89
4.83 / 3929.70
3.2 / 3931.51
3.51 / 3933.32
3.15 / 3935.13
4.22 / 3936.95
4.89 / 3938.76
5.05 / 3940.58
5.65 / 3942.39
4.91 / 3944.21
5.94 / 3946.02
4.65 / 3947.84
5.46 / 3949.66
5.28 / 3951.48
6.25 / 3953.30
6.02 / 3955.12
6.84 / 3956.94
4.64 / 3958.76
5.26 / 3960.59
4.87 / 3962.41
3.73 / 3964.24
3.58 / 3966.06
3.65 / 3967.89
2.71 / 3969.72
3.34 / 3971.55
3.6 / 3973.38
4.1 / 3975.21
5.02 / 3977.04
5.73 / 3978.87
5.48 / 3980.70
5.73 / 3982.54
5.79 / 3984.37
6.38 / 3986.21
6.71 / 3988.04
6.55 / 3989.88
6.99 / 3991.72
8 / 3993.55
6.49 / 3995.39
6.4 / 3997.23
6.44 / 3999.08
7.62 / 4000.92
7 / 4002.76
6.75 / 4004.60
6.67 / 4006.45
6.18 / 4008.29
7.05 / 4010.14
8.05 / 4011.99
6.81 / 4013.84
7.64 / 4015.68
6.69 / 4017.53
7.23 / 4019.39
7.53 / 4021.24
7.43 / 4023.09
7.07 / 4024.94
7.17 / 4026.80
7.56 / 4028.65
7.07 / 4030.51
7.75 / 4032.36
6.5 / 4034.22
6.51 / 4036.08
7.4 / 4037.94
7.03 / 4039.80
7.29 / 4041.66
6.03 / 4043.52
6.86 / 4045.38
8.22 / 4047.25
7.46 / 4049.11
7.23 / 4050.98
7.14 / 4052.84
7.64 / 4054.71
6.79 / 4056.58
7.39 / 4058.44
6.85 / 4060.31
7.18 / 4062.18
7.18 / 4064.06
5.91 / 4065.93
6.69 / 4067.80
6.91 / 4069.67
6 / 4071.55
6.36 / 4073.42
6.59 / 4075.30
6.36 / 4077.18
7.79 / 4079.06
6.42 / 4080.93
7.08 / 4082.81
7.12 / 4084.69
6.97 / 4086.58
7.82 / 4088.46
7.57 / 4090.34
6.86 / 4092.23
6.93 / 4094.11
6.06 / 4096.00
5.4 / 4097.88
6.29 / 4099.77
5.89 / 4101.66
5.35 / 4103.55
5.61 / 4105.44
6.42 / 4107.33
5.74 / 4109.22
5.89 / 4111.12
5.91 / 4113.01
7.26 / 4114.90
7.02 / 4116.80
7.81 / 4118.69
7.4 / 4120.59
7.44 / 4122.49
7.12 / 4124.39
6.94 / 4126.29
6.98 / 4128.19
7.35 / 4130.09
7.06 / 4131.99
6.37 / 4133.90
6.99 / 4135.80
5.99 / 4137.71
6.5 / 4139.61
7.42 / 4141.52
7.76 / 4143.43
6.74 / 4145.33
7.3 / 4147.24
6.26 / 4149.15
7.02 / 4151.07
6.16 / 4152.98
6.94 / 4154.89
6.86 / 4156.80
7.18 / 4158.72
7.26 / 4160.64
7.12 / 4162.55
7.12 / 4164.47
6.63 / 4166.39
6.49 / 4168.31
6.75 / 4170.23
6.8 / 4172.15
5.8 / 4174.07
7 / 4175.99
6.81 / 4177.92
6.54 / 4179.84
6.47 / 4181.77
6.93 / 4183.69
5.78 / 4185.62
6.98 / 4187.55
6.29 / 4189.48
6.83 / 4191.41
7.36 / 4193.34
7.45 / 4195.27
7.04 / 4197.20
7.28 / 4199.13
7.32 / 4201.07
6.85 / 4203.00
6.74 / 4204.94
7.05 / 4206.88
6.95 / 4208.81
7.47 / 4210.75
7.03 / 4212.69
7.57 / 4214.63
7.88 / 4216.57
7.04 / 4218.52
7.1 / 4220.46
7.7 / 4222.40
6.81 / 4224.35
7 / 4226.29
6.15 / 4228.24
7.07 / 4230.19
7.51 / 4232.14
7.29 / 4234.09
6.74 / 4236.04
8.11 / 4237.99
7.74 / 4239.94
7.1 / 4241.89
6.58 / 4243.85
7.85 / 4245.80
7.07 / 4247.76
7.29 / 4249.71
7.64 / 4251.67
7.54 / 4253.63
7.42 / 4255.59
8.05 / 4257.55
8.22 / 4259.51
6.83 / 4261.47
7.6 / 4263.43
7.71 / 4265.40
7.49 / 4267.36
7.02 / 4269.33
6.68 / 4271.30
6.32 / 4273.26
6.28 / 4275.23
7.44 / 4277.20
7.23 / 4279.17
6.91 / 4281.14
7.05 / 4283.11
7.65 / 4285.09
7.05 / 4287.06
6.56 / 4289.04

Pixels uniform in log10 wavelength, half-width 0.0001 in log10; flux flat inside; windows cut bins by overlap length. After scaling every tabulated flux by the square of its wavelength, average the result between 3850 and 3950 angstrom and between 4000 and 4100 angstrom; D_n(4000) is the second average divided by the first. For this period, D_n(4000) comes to 1.45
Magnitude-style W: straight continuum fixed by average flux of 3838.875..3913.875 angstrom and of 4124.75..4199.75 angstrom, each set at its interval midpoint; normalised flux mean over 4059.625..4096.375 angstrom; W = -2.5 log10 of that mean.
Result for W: -0.08 mag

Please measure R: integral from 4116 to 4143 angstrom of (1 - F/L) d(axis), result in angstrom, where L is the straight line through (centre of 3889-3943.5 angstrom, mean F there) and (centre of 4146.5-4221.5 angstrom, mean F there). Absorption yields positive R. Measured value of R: -1.94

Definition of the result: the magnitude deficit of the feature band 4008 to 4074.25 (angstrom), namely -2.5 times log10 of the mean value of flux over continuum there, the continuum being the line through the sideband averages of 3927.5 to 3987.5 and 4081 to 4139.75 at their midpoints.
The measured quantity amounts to -0.21 mag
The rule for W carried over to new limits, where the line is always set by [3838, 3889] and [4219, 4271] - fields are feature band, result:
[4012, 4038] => -0.19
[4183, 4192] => 0.07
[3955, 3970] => 0.22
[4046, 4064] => -0.18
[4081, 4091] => -0.14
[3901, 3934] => -0.04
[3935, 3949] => 0.13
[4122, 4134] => -0.07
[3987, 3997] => -0.19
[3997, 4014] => -0.17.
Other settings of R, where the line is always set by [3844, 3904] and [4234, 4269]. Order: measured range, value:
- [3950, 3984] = 5.51 angstrom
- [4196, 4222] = 0.02 angstrom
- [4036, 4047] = -1.40 angstrom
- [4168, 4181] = 0.72 angstrom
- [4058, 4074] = -0.96 angstrom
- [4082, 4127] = -0.67 angstrom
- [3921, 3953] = 3.57 angstrom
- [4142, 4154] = -0.12 angstrom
